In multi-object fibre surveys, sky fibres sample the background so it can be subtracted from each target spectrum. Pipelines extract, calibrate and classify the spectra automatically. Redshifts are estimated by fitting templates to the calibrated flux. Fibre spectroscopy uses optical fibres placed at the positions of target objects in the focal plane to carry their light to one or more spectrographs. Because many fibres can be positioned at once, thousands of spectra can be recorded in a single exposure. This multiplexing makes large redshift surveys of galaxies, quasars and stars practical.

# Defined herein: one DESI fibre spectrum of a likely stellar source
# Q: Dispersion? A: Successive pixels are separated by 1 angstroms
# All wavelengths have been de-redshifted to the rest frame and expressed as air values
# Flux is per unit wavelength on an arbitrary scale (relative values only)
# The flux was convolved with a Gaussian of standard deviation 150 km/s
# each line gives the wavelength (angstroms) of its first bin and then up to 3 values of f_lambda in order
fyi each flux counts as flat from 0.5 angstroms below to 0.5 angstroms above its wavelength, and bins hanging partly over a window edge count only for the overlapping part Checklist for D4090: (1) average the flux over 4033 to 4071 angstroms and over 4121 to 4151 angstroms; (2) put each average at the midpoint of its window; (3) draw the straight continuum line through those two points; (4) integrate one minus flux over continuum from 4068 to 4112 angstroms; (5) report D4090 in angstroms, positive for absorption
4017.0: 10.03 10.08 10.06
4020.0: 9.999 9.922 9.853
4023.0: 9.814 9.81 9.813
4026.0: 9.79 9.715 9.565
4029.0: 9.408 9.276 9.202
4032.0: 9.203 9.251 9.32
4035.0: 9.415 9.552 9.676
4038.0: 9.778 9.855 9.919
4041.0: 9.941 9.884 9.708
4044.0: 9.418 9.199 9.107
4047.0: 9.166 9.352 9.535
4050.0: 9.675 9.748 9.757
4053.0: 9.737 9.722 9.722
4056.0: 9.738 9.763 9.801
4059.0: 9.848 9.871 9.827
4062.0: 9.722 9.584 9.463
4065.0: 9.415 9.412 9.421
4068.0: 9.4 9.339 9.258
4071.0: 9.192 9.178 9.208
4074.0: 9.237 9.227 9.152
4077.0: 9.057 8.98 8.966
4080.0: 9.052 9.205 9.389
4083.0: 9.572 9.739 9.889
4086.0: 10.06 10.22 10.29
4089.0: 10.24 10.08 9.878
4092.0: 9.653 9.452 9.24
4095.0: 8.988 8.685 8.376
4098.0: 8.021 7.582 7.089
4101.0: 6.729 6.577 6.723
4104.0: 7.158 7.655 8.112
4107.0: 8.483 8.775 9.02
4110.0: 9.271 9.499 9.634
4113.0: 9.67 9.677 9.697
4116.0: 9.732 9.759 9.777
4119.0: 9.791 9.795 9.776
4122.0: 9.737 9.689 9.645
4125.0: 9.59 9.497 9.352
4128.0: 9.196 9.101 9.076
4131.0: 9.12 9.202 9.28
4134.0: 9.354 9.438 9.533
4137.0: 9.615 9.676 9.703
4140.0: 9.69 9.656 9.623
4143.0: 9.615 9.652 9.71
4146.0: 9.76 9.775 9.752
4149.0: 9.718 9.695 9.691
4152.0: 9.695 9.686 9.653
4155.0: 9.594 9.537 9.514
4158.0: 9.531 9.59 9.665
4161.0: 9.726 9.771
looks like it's 2.9 angstroms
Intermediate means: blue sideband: 9.59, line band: 8.93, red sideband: 9.54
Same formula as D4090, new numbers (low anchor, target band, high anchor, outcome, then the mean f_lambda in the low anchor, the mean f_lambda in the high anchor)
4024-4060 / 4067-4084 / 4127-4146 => 0.6 angstroms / 9.59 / 9.46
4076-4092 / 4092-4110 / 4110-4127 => 2.8 angstroms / 9.63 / 9.66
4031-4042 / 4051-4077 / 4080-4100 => -0.2 angstroms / 9.59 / 9.33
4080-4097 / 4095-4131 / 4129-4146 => 2.6 angstroms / 9.61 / 9.49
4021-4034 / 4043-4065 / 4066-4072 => -0.5 angstroms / 9.56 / 9.32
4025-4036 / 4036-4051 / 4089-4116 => -0.5 angstroms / 9.44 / 8.66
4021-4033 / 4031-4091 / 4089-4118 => -2.3 angstroms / 9.59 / 8.73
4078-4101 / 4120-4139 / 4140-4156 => 0.1 angstroms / 9.2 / 9.68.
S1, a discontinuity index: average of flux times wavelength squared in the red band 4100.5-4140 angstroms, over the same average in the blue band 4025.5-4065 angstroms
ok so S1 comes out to 0.99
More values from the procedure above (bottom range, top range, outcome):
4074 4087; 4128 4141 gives 1.03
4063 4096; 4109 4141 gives 1.03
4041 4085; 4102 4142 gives 1.00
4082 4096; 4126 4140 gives 0.98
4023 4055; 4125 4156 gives 1.05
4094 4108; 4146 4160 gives 1.27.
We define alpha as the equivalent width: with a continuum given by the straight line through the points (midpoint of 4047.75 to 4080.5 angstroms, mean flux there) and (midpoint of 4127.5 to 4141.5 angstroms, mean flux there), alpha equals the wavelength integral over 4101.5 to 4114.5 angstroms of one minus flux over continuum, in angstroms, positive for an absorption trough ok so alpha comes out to 1.30 angstroms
